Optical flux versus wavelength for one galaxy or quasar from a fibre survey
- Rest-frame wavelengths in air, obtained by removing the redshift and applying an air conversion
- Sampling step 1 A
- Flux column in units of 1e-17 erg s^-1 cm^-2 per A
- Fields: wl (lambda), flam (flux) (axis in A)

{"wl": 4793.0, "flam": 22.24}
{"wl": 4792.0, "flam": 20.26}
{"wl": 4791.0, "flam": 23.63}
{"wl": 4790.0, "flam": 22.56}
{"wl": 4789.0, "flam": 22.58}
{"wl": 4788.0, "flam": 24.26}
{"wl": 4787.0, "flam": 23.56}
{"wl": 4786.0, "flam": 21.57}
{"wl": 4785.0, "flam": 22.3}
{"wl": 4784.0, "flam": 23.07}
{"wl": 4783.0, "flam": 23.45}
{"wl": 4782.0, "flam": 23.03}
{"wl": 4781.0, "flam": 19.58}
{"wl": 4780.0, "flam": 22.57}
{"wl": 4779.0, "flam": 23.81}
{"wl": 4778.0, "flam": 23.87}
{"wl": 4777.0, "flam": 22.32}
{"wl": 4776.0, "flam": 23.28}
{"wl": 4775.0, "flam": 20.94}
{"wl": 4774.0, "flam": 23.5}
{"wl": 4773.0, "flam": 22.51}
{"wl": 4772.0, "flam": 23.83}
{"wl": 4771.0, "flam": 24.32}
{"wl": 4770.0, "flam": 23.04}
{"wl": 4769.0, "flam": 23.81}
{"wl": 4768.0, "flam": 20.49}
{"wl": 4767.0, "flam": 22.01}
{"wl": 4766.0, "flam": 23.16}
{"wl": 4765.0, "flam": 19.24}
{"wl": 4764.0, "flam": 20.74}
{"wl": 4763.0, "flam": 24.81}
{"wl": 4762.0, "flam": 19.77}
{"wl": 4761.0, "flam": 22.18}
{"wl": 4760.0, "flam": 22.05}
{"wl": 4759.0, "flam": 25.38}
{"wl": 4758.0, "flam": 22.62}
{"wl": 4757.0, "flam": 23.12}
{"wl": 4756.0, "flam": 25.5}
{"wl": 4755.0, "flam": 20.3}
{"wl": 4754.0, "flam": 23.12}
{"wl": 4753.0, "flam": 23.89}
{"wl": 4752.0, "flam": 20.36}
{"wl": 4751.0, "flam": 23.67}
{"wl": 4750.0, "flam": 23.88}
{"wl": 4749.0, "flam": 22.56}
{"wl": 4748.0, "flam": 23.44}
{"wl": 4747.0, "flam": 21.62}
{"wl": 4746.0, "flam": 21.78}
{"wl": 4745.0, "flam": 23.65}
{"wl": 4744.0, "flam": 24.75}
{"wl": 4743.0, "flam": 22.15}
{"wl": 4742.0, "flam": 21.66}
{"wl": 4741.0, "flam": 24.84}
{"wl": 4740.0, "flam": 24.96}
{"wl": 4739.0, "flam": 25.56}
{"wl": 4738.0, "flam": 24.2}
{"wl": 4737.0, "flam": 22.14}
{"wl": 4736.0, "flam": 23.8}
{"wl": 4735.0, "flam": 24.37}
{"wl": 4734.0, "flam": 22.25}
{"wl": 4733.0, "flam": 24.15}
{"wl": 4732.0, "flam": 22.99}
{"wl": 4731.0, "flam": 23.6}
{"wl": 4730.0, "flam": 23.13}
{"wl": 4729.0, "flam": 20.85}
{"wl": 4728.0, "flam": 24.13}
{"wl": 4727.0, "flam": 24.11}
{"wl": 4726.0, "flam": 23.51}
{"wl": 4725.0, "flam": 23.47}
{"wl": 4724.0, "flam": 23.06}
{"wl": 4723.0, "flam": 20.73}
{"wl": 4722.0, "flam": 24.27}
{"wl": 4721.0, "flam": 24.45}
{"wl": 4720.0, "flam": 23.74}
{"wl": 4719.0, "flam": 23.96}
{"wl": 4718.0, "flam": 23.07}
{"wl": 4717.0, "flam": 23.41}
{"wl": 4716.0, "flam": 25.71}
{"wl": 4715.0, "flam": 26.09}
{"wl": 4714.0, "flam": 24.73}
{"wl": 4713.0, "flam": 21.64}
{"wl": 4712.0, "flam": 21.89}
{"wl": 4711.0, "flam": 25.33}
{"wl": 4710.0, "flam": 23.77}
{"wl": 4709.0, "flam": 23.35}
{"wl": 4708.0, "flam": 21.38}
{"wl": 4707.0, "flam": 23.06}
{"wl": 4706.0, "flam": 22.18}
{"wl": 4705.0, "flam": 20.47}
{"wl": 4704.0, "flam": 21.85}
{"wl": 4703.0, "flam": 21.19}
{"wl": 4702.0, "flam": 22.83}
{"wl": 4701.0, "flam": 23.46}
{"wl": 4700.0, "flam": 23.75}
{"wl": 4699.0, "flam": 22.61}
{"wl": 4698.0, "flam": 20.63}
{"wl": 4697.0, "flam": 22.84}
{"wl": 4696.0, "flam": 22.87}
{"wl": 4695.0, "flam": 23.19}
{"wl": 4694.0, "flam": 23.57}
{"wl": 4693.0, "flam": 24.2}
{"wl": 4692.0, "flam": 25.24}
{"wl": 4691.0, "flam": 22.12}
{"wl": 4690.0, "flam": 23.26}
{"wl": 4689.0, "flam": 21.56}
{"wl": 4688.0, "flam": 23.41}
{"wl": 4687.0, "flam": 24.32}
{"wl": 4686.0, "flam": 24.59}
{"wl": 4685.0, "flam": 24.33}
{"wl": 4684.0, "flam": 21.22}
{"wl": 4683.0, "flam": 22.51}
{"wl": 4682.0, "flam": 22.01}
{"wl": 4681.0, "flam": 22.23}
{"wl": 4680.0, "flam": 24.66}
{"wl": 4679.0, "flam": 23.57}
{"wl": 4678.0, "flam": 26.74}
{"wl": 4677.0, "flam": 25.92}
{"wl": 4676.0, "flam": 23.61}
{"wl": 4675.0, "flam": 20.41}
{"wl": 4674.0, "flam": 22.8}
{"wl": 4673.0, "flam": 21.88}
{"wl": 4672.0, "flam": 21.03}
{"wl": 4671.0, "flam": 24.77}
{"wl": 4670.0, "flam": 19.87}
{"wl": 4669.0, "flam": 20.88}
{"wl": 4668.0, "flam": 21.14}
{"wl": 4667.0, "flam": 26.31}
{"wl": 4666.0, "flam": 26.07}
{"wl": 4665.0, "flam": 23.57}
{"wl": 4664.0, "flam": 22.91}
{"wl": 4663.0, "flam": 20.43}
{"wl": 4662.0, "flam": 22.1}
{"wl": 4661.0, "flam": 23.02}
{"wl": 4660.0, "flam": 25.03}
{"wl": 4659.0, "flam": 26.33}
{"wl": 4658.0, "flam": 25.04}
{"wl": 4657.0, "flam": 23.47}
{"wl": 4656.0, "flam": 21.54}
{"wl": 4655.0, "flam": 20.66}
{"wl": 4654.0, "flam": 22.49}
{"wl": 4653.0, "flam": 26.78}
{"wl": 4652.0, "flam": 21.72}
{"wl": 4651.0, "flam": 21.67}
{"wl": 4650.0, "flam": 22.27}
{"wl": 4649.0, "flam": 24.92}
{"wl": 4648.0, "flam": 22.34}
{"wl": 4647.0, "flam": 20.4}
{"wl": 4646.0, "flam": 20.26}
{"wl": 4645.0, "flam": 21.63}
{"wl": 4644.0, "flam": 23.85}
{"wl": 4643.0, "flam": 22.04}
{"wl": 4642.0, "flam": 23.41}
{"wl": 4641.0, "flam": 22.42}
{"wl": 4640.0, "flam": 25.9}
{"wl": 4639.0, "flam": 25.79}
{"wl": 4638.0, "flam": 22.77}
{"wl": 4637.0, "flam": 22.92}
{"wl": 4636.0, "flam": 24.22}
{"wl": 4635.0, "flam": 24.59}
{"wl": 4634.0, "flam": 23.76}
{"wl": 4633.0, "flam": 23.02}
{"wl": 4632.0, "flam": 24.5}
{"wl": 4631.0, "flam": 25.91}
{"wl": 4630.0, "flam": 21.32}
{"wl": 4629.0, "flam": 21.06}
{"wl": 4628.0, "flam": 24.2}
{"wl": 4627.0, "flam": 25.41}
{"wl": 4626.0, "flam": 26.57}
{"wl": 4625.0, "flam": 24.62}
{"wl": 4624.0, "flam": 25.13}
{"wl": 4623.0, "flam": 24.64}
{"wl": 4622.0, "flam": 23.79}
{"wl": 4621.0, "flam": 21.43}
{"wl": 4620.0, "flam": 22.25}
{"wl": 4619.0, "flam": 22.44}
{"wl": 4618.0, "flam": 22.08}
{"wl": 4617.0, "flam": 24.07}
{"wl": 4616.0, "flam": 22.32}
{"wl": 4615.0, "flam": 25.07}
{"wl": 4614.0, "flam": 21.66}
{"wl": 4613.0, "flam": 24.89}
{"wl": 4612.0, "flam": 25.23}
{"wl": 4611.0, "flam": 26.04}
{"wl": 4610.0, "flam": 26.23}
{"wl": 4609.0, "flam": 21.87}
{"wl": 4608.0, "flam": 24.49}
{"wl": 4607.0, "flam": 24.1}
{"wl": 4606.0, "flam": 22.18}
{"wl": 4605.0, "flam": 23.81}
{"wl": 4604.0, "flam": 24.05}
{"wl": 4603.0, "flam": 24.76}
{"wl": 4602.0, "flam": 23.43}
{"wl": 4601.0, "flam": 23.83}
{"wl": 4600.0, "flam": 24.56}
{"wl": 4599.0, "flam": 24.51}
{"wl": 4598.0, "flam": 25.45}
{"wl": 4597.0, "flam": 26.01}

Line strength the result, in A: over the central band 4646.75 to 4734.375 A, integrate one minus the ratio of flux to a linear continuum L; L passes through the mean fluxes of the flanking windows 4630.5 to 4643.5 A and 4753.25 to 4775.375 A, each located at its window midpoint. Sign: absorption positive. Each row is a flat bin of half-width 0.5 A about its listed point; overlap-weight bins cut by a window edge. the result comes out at 0.9 A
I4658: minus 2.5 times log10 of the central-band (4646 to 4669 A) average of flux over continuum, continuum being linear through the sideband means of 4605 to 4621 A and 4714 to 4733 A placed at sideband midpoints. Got 0.02 mag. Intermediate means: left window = 23.6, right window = 23.6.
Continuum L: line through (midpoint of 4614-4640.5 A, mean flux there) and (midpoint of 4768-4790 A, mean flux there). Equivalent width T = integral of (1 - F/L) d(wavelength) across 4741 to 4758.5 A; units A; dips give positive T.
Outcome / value 0.1 A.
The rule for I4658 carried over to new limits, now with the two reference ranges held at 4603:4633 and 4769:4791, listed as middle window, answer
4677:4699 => 0.00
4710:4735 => -0.01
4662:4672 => 0.04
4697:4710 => 0.05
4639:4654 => 0.04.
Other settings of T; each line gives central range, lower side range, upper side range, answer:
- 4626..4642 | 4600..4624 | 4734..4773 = -0.2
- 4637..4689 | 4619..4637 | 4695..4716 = 0.7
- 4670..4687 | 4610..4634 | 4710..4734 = 0.3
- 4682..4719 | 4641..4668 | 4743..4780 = -0.3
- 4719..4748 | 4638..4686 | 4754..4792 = -0.7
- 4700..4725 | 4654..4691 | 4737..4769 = -0.2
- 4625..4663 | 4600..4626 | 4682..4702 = 0.3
